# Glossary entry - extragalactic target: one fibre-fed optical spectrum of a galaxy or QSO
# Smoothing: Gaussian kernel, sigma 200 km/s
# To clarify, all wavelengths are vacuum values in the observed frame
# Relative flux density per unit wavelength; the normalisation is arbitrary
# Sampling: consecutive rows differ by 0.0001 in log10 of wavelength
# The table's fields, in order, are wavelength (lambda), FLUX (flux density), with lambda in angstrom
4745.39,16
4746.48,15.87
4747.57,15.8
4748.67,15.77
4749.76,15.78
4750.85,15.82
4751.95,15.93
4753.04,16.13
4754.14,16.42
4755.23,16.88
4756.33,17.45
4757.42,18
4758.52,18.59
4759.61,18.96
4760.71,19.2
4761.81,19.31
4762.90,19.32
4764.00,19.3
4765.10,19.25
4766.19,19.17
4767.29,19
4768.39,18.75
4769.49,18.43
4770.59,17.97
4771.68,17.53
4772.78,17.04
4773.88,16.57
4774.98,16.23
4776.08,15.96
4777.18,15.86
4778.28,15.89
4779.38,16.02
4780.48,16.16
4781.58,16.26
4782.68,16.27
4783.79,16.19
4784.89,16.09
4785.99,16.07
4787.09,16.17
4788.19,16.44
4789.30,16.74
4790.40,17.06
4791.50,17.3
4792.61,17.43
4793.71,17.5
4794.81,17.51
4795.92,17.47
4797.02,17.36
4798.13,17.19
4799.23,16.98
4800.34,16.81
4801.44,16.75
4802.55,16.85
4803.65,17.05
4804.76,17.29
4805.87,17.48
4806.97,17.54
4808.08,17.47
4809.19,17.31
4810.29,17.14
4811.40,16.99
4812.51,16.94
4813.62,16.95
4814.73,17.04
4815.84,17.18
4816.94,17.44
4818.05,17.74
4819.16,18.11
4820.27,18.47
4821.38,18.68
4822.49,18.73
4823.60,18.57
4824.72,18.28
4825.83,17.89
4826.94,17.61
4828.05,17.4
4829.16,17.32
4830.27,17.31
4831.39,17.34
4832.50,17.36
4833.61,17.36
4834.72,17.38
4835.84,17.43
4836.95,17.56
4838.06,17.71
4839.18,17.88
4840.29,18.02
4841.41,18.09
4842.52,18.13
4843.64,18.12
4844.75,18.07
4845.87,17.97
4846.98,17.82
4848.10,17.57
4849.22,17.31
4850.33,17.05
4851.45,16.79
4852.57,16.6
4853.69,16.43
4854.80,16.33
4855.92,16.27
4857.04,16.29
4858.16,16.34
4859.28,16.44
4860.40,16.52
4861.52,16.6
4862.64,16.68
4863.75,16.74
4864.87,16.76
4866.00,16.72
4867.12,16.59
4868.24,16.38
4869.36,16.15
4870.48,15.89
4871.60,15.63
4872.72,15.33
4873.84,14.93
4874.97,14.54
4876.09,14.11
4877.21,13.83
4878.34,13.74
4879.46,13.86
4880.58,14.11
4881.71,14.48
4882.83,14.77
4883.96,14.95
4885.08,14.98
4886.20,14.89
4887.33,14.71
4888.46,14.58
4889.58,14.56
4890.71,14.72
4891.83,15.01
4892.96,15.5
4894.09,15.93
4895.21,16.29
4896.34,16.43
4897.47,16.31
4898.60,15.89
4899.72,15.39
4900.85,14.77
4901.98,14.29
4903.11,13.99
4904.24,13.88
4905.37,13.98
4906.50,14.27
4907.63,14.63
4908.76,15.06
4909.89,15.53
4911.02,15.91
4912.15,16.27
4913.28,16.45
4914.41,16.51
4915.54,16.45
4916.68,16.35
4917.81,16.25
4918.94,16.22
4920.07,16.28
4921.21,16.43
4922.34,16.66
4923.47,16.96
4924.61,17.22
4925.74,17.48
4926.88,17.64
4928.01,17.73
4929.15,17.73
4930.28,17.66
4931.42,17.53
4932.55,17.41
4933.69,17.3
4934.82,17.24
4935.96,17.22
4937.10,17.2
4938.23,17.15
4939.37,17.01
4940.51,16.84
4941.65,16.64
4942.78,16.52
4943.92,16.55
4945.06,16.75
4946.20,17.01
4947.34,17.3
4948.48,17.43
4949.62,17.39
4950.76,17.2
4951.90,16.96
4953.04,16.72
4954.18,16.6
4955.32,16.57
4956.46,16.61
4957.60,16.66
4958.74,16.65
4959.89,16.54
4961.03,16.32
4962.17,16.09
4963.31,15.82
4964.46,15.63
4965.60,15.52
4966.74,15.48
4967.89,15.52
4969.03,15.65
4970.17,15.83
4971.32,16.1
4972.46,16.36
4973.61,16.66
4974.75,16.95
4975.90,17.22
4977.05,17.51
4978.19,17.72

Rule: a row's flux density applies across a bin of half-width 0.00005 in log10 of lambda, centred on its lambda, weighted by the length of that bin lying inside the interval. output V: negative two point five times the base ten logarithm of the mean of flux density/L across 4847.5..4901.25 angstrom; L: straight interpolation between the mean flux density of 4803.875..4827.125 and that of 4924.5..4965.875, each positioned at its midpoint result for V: 0.108 mag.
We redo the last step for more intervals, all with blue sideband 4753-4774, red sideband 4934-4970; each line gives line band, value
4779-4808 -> 0.07 mag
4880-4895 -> 0.15 mag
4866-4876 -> 0.11 mag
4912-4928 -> 0.01 mag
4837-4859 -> 0.01 mag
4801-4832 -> 0.02 mag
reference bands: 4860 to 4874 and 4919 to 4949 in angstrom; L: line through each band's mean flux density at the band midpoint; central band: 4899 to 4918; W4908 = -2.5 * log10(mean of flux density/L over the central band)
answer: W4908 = 0.102 mag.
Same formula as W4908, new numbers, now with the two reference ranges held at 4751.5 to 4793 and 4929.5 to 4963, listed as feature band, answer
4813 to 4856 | -0.03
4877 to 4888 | 0.18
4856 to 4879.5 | 0.09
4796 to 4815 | 0.01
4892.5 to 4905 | 0.12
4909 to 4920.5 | 0.05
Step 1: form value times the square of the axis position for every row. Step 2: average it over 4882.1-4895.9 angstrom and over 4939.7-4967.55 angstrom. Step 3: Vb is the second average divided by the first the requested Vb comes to 1.1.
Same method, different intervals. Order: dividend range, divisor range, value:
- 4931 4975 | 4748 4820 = 1.04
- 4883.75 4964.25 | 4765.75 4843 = 0.99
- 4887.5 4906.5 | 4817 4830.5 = 0.86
